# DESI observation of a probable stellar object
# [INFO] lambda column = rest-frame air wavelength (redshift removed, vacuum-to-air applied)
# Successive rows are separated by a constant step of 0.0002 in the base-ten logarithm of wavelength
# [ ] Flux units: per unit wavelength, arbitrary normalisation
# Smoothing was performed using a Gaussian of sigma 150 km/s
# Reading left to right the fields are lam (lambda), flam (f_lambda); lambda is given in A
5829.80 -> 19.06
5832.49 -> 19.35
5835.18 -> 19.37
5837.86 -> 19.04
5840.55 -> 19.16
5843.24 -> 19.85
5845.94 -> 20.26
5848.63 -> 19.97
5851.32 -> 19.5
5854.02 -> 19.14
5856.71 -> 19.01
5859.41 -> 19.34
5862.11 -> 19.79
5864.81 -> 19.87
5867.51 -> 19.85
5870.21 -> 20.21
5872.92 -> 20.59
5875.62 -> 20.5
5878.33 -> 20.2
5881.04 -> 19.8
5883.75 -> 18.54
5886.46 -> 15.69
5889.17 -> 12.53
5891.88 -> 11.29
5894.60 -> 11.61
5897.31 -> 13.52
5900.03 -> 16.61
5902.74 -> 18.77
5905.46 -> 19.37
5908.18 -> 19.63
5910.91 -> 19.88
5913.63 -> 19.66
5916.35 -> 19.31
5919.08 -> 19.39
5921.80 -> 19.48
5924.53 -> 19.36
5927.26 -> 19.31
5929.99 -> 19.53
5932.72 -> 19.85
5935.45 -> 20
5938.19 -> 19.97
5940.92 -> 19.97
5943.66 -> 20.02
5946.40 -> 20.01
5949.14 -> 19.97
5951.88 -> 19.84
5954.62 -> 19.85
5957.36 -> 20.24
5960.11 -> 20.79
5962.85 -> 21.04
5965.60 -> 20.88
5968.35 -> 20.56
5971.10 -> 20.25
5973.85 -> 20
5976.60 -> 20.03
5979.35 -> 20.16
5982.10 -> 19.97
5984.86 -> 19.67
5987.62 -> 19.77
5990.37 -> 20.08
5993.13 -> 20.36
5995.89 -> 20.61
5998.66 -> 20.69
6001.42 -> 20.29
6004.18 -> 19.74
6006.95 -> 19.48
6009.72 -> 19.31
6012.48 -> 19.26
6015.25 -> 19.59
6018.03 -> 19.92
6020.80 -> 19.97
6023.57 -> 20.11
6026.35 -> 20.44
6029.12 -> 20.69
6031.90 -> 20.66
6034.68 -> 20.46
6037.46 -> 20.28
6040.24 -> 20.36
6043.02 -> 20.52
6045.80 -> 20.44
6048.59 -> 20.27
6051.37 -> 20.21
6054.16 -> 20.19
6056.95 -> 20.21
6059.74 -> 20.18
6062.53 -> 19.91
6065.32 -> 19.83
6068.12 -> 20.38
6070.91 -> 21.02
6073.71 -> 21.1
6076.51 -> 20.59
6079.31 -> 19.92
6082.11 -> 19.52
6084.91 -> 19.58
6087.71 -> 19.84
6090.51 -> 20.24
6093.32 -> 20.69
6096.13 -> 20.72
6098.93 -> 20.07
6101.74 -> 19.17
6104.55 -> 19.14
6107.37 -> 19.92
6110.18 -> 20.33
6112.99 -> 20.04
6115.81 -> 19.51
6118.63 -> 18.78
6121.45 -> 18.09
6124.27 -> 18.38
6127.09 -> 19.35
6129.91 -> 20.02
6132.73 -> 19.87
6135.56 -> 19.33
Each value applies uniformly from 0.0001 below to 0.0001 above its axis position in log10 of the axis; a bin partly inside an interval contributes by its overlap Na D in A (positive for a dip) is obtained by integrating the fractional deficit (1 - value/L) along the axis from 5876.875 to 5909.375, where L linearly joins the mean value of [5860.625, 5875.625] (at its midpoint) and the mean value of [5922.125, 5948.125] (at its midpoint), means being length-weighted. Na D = 5.7 A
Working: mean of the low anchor 20.1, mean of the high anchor 19.8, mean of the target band 16.5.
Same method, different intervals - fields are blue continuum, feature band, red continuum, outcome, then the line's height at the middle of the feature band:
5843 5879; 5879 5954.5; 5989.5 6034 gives 6.2 A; 19.9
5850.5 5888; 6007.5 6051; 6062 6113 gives -0.5 A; 19.9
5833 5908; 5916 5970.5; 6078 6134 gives -3.7 A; 18.7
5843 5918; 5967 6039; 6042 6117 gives -2.4 A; 19.4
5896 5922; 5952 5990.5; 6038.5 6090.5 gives -2.0 A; 19.2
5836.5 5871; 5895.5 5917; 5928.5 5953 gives 1.8 A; 19.8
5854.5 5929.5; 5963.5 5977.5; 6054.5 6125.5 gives -1.1 A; 18.9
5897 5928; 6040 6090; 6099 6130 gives -2.6 A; 19.2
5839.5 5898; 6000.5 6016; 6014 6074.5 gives 0.2 A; 19.9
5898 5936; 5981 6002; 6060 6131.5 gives -0.8 A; 19.5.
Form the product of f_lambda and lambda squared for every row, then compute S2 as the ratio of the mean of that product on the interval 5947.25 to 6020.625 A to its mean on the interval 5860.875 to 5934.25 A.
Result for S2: 1.1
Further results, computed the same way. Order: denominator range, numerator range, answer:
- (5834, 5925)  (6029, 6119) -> 1.16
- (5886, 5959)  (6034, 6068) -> 1.15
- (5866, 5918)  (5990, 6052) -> 1.18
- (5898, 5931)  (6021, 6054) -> 1.11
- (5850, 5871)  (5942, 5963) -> 1.06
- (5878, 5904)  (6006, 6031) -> 1.32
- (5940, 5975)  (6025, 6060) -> 1.03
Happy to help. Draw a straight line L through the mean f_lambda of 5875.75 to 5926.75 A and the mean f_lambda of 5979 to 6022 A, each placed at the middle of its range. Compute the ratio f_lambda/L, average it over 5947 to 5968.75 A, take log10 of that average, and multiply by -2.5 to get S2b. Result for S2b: -0.08 mag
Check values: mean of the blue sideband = 17.6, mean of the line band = 20.4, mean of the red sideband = 19.9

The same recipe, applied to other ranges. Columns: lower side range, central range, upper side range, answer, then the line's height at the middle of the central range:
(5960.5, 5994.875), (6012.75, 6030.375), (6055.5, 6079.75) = 0.01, 20.3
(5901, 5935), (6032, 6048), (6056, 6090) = -0.02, 20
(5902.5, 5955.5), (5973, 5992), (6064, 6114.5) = -0.01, 19.8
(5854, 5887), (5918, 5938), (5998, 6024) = 0.00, 19.6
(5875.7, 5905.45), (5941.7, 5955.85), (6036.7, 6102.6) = -0.14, 17.5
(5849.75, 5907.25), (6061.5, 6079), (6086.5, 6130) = -0.06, 19.3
